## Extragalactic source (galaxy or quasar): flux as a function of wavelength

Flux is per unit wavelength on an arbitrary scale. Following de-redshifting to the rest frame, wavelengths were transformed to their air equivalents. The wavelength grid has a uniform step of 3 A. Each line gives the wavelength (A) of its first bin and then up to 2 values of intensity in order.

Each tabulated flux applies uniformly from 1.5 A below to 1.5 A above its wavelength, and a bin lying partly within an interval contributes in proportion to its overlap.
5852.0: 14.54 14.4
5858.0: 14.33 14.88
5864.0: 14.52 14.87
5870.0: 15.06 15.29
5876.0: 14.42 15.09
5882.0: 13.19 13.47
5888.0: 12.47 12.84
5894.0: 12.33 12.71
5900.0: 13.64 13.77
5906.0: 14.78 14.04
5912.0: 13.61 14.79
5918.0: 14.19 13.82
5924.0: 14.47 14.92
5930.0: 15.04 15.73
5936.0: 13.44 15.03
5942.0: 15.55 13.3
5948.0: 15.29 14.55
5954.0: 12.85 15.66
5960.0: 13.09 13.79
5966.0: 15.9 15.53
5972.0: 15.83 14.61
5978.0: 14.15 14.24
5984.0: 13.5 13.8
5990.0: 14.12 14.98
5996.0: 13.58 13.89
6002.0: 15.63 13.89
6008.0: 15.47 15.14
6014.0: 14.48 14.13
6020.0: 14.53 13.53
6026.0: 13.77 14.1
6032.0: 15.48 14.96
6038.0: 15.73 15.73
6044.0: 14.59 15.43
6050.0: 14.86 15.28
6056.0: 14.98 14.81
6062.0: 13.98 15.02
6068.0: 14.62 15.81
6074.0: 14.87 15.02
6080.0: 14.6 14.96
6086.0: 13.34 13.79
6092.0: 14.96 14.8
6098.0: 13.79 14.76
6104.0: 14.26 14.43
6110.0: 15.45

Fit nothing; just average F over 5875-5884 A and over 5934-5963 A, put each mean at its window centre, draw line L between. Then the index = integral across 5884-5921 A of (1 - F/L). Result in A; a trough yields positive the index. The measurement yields 1.71 A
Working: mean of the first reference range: 14.2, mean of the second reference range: 14.3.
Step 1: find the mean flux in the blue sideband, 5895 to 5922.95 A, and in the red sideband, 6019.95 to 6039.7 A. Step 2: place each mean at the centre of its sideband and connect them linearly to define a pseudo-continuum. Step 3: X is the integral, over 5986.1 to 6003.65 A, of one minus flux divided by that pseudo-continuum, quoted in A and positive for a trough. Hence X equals 0.07 A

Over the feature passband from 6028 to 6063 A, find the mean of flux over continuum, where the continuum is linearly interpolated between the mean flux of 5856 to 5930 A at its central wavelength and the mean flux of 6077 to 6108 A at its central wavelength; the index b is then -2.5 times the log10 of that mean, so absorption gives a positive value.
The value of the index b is -0.05 mag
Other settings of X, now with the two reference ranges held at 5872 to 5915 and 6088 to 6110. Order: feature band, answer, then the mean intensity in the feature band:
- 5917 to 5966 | -2.0 A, 14.5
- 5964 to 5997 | -1.3 A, 14.6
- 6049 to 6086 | -1.2 A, 14.8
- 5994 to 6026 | -0.6 A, 14.4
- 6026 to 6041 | -0.8 A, 15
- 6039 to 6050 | -0.7 A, 15.2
